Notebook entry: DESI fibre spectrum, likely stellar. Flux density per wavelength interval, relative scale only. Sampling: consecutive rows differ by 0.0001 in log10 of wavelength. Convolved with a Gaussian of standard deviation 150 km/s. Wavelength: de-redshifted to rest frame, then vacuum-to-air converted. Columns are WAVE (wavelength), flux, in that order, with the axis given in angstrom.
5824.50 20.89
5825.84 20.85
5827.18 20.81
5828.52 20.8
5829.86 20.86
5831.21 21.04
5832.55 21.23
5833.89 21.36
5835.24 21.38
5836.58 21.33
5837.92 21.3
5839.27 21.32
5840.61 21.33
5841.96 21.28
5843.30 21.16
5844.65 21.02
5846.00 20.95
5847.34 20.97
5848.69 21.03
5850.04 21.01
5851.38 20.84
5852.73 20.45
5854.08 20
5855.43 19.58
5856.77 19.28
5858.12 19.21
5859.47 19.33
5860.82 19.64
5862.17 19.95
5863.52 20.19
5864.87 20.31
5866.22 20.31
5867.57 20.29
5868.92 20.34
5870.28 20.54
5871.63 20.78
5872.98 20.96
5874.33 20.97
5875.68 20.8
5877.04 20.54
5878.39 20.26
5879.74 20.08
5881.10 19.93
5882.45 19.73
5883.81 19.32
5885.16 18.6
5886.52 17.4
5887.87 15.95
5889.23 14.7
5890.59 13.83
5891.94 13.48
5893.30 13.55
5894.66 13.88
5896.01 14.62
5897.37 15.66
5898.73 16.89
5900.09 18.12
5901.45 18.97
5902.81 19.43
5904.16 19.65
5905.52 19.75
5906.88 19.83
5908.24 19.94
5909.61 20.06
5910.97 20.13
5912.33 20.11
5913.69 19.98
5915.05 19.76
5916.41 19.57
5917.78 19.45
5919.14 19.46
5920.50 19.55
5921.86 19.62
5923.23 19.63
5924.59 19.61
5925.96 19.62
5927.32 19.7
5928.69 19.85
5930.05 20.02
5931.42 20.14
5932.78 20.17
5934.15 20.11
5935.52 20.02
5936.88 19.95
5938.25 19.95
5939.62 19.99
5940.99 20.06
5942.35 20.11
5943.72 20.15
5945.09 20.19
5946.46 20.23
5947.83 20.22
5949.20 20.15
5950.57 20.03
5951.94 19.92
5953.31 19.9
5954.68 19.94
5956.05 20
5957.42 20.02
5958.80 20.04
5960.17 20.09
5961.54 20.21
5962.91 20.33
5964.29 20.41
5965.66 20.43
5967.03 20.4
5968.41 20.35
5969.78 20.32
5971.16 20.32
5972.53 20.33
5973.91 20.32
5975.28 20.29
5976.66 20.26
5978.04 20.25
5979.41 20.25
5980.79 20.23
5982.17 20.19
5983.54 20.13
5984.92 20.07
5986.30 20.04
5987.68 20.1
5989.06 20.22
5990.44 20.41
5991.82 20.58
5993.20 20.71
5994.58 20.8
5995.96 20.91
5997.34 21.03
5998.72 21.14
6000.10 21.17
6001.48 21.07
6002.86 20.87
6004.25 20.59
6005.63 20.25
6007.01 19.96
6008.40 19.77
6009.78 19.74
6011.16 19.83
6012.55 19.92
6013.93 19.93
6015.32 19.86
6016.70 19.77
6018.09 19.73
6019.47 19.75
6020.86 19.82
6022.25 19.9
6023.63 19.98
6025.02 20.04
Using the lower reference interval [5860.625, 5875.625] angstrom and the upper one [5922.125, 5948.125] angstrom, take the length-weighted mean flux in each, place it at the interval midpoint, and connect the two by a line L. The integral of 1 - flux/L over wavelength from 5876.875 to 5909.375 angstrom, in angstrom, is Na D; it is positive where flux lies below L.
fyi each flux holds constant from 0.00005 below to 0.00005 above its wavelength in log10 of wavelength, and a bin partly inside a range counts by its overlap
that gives 4.2 angstrom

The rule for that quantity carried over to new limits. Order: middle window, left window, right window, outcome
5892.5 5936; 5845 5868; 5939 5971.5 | 2.7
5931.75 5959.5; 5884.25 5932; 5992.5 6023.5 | -1.5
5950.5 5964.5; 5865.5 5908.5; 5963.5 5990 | -0.2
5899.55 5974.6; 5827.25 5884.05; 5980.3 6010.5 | 2.0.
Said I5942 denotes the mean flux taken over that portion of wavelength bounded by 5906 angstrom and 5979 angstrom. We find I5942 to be 20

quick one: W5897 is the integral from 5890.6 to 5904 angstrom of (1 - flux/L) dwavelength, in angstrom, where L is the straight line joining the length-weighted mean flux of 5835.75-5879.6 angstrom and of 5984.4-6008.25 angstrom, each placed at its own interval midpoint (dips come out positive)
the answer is 2.9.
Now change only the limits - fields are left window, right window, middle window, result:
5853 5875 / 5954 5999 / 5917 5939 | 0.5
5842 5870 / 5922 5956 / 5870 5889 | 0.6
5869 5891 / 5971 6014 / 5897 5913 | 0.2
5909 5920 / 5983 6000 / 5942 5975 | 0.1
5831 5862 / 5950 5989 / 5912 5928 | 0.6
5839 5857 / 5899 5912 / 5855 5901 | 3.7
